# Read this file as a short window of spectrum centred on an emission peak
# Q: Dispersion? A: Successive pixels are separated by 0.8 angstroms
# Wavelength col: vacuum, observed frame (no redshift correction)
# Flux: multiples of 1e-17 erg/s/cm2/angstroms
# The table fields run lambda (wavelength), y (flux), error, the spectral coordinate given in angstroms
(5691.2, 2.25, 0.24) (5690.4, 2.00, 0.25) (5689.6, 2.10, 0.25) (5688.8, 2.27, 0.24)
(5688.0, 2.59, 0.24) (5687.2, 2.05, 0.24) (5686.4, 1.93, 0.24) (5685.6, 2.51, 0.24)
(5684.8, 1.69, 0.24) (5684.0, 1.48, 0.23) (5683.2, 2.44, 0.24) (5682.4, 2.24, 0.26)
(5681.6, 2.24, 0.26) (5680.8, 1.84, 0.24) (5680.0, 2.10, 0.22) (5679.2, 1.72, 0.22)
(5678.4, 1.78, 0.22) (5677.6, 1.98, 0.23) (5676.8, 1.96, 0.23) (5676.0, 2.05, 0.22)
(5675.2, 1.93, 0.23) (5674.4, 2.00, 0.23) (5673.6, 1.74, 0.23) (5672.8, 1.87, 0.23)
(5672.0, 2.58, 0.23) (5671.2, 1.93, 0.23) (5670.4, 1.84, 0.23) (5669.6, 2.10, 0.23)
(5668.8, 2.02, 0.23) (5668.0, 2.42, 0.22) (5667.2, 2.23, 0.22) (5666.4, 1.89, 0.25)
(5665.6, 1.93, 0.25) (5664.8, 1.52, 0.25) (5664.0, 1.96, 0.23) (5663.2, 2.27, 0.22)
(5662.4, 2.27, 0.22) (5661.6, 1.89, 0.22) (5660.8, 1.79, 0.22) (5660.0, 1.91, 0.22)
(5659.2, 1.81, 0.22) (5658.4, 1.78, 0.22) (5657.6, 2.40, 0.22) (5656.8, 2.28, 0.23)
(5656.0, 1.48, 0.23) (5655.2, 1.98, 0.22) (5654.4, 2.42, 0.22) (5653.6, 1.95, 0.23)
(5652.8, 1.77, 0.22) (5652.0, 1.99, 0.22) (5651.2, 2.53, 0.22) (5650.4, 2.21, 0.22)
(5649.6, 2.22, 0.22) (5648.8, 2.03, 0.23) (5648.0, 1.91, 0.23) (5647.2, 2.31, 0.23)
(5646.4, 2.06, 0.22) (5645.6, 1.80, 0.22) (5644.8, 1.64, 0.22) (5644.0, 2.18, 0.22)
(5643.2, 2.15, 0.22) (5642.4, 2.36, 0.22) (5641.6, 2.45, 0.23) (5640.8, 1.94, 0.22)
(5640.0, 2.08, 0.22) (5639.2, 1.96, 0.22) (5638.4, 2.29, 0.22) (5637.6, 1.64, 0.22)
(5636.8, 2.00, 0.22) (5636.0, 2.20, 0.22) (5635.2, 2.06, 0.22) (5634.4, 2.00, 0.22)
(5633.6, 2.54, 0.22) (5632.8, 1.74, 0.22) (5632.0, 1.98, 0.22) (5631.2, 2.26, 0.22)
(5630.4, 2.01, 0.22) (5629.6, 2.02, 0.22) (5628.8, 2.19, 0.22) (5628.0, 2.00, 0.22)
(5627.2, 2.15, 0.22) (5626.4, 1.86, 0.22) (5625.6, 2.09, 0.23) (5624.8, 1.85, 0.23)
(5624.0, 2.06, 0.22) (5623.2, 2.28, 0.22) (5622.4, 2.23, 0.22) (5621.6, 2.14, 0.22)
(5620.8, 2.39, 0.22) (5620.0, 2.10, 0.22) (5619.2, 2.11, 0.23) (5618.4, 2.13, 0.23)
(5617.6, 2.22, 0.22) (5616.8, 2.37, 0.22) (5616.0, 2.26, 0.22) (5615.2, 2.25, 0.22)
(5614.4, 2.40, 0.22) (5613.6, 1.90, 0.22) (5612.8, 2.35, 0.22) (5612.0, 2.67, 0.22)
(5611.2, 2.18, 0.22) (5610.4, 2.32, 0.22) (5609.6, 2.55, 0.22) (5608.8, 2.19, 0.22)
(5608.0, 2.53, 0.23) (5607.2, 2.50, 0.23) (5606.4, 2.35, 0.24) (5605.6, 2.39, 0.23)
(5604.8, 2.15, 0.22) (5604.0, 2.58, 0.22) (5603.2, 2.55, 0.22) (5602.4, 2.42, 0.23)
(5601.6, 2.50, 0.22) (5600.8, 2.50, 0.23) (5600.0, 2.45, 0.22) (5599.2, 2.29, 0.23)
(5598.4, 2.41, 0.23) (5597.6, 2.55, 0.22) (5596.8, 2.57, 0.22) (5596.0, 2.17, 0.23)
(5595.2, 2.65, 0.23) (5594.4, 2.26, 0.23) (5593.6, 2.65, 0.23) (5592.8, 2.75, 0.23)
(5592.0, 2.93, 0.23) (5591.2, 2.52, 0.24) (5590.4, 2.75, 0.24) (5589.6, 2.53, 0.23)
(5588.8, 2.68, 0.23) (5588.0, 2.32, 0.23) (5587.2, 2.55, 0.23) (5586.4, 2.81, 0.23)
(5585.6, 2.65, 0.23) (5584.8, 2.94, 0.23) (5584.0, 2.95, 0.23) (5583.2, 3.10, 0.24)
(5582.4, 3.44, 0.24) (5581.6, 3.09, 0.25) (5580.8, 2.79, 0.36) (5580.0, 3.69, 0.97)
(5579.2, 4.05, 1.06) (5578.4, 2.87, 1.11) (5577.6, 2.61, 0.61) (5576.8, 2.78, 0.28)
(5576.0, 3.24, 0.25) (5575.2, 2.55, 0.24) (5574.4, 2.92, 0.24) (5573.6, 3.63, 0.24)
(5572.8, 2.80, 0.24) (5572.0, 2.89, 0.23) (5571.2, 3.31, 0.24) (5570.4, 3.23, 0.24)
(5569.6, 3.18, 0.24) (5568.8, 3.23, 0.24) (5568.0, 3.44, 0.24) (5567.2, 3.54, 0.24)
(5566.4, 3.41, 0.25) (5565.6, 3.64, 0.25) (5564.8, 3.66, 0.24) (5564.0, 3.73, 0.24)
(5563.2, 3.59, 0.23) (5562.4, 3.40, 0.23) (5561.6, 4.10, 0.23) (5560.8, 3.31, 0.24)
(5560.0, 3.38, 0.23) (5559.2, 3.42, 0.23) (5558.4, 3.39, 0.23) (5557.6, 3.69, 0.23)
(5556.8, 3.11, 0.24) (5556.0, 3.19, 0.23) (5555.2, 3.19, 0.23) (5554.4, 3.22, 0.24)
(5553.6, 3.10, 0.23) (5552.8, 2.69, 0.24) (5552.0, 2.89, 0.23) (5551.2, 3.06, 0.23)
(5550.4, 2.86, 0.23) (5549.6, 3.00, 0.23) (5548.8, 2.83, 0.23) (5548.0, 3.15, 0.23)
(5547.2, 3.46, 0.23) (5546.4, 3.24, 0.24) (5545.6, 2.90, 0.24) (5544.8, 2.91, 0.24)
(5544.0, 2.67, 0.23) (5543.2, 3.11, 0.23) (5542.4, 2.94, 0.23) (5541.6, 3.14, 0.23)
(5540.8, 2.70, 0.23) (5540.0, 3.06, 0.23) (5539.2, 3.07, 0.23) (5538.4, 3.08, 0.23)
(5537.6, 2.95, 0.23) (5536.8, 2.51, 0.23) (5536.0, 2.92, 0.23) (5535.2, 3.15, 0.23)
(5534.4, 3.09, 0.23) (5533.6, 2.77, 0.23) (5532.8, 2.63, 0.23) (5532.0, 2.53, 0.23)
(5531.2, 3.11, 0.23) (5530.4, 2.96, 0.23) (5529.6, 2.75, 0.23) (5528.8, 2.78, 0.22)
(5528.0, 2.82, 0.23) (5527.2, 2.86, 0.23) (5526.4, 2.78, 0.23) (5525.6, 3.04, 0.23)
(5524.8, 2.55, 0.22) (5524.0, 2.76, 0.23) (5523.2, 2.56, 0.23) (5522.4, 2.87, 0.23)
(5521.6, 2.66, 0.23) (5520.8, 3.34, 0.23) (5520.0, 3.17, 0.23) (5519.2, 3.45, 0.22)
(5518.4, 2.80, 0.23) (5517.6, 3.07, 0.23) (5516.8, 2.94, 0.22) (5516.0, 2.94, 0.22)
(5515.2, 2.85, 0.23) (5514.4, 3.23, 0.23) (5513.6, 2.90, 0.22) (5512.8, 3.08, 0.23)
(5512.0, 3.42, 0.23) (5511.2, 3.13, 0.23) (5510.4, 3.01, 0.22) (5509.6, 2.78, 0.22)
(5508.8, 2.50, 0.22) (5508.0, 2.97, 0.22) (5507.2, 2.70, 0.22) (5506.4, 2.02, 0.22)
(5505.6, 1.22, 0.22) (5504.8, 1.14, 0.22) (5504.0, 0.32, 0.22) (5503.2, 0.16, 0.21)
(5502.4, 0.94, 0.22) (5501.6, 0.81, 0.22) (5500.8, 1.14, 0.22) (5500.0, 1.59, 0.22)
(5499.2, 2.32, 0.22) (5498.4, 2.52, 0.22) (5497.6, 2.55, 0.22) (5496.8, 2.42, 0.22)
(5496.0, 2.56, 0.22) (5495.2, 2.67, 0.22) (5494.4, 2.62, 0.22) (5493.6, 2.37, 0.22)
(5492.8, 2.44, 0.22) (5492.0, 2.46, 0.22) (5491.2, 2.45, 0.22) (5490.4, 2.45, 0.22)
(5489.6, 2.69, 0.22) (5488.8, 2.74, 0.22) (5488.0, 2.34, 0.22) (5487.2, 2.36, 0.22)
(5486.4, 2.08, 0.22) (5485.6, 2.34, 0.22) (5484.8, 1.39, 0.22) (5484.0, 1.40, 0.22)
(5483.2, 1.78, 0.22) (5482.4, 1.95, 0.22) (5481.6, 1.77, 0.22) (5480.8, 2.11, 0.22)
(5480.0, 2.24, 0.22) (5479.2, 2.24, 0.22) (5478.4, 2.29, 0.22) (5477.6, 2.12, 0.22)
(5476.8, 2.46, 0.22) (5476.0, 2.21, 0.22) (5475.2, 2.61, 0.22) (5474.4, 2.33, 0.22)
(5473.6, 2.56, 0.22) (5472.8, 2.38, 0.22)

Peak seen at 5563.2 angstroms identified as C III] 1909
